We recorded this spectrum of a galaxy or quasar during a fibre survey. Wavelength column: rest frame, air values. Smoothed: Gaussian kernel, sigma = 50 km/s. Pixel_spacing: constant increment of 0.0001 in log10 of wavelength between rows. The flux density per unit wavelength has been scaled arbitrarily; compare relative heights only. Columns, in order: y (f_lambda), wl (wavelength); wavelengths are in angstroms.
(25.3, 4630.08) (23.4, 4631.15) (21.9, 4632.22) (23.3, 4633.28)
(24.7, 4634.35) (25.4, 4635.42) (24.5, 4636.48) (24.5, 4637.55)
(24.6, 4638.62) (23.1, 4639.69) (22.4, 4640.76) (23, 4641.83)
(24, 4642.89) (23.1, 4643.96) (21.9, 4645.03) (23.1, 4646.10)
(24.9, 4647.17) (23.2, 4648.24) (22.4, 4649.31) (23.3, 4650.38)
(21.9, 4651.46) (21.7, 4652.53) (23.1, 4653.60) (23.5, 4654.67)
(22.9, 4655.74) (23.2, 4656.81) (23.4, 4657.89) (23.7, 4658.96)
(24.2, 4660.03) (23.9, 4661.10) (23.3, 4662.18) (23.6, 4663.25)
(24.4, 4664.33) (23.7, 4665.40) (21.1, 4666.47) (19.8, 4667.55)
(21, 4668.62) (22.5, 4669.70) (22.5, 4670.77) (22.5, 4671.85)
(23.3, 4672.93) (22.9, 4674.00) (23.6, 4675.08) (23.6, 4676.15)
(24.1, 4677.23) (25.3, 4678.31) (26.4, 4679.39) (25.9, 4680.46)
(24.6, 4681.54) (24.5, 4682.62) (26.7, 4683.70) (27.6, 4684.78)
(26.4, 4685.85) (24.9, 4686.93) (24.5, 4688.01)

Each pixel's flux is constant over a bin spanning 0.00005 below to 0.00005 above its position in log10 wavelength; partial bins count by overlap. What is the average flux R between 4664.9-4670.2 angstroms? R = 21.6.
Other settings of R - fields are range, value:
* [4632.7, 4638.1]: 24.5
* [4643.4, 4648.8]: 23.2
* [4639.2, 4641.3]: 22.7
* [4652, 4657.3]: 22.9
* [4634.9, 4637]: 25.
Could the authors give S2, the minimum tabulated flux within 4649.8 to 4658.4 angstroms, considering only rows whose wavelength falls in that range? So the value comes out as 21.7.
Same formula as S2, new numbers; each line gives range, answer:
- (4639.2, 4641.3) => 22.4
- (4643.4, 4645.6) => 21.9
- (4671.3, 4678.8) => 22.5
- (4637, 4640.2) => 23.1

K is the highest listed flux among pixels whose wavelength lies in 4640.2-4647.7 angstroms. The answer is 24.9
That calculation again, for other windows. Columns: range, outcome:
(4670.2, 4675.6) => 23.6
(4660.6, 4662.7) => 23.9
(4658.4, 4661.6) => 24.2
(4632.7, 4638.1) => 25.4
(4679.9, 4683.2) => 25.9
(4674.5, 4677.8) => 24.1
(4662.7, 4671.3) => 24.4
